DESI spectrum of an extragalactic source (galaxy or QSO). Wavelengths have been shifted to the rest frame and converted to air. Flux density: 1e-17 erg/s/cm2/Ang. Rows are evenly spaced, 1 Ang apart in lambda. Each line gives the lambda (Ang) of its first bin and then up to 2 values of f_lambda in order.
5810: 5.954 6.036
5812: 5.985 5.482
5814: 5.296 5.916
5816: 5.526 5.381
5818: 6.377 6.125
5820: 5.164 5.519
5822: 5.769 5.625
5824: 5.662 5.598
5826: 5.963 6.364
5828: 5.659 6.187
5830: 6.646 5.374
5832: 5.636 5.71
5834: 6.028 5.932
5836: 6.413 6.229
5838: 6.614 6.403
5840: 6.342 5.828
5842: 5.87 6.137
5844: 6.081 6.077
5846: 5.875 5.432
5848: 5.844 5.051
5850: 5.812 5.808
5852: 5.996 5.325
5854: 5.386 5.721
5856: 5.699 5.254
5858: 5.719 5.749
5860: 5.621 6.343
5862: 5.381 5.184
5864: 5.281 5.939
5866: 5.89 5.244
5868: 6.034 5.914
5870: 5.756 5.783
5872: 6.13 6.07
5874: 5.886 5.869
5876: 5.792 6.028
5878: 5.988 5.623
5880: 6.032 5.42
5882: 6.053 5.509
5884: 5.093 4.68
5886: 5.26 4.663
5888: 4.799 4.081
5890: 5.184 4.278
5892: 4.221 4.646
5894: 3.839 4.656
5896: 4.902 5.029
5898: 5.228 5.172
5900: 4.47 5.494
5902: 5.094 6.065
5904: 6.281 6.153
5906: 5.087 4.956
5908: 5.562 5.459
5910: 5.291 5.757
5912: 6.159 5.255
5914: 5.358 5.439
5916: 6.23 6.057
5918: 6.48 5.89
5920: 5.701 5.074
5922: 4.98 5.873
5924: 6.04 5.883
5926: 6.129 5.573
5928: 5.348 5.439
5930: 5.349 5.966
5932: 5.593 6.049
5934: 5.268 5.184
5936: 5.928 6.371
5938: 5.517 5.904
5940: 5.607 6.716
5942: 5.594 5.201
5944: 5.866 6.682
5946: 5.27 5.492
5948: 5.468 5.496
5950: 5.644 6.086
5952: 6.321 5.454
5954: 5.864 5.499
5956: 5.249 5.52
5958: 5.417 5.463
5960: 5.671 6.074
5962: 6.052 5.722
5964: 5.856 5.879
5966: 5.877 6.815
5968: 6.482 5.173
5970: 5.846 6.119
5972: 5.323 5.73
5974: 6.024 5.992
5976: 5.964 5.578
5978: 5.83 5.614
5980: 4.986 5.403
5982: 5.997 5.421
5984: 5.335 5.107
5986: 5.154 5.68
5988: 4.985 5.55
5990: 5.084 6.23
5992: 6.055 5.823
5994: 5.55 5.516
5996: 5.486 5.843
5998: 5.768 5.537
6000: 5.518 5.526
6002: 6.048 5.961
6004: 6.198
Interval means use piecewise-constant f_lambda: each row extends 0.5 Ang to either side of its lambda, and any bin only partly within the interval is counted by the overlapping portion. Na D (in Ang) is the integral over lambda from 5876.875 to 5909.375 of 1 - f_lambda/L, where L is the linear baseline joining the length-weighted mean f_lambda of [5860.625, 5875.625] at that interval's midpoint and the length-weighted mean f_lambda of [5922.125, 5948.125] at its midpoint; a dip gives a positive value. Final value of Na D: 3.33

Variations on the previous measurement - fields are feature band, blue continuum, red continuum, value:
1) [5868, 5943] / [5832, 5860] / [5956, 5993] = 3.56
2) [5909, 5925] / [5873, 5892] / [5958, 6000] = -0.70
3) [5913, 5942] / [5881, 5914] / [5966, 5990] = -2.20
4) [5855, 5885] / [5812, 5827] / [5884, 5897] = -4.70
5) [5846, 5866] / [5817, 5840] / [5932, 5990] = 0.94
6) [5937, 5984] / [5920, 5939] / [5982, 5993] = -1.58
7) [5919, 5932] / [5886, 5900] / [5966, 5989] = -1.45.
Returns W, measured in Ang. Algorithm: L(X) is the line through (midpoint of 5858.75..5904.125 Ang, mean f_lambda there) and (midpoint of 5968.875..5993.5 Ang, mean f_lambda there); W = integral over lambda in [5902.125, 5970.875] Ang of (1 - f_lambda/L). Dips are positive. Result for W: -2.9 Ang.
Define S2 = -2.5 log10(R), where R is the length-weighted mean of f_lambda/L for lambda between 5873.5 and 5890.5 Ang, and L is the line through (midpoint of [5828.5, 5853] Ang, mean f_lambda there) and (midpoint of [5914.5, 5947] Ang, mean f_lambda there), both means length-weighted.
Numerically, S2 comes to 0.09 mag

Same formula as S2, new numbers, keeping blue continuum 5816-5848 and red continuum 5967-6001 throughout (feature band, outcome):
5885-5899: 0.23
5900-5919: 0.03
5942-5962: 0.00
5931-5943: -0.01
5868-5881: -0.01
